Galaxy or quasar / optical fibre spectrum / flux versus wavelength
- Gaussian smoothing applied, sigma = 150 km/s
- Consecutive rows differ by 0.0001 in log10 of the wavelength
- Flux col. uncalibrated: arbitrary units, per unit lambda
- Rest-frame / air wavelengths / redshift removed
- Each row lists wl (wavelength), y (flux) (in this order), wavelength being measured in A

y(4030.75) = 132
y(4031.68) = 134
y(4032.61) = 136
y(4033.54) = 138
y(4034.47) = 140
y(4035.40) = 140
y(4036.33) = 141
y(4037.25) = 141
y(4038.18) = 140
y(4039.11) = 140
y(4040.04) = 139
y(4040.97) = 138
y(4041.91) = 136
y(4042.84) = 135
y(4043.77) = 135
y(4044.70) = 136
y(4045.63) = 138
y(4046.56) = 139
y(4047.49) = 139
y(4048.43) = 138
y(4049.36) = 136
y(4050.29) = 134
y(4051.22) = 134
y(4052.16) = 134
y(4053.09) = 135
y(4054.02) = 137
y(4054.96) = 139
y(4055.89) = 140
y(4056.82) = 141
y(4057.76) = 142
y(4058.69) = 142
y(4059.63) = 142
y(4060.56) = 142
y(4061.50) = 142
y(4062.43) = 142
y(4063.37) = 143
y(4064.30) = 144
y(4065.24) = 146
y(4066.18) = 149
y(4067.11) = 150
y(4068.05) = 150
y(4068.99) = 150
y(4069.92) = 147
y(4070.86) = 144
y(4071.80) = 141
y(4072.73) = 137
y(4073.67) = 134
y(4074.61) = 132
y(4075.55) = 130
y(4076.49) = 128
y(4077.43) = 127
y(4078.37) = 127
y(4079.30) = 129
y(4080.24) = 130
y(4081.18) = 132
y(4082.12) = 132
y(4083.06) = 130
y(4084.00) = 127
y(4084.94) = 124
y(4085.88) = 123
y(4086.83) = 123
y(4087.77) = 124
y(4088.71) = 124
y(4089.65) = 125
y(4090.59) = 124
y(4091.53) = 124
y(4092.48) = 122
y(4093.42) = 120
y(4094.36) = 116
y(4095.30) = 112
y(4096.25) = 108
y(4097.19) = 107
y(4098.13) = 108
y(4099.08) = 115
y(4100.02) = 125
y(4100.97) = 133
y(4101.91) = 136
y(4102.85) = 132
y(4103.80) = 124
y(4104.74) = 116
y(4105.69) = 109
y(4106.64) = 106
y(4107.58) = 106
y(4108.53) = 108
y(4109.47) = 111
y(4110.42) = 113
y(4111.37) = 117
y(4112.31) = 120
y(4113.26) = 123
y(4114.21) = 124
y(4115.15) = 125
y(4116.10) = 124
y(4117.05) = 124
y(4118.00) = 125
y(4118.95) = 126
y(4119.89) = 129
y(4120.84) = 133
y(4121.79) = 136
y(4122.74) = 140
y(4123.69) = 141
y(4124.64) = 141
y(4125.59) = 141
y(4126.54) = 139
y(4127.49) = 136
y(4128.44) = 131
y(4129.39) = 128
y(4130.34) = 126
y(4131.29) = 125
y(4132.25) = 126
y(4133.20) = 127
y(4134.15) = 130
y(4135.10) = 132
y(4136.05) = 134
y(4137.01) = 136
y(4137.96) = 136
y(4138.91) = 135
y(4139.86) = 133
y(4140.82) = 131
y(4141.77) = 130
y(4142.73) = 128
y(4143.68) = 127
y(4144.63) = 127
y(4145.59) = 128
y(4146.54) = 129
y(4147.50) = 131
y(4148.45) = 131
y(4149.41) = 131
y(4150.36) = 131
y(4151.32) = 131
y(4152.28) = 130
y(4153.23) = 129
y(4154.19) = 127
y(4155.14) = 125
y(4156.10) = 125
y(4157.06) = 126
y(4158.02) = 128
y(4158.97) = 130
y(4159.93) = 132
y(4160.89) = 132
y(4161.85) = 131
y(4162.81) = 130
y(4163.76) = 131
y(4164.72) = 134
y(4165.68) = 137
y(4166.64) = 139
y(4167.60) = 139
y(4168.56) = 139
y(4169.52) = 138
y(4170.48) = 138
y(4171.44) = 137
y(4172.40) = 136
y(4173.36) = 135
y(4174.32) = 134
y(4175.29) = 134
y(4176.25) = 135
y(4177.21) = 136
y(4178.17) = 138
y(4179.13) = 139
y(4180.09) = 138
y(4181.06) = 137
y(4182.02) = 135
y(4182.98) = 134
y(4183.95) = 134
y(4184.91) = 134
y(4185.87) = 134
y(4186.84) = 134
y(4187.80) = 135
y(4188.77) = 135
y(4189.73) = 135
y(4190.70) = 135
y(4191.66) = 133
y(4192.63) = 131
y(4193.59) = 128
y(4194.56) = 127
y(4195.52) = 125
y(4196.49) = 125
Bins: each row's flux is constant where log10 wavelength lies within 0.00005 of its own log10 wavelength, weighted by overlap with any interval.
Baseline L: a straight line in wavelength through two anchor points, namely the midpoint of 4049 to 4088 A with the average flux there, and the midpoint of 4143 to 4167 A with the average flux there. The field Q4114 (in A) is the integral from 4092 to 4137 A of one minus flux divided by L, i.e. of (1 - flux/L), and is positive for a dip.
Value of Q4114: 3.0 A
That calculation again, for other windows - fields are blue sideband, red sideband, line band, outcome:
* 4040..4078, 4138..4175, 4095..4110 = 2.19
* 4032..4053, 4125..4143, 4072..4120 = 4.16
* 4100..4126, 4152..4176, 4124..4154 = -0.62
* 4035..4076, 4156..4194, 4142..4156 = 0.68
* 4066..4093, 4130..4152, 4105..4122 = 1.48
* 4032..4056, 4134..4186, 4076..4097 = 1.84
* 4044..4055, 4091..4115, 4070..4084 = -0.64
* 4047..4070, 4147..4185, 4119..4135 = 0.40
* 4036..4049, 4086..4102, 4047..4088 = -2.33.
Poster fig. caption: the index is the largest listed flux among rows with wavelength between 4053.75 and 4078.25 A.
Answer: 150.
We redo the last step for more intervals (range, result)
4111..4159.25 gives 141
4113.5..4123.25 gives 140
